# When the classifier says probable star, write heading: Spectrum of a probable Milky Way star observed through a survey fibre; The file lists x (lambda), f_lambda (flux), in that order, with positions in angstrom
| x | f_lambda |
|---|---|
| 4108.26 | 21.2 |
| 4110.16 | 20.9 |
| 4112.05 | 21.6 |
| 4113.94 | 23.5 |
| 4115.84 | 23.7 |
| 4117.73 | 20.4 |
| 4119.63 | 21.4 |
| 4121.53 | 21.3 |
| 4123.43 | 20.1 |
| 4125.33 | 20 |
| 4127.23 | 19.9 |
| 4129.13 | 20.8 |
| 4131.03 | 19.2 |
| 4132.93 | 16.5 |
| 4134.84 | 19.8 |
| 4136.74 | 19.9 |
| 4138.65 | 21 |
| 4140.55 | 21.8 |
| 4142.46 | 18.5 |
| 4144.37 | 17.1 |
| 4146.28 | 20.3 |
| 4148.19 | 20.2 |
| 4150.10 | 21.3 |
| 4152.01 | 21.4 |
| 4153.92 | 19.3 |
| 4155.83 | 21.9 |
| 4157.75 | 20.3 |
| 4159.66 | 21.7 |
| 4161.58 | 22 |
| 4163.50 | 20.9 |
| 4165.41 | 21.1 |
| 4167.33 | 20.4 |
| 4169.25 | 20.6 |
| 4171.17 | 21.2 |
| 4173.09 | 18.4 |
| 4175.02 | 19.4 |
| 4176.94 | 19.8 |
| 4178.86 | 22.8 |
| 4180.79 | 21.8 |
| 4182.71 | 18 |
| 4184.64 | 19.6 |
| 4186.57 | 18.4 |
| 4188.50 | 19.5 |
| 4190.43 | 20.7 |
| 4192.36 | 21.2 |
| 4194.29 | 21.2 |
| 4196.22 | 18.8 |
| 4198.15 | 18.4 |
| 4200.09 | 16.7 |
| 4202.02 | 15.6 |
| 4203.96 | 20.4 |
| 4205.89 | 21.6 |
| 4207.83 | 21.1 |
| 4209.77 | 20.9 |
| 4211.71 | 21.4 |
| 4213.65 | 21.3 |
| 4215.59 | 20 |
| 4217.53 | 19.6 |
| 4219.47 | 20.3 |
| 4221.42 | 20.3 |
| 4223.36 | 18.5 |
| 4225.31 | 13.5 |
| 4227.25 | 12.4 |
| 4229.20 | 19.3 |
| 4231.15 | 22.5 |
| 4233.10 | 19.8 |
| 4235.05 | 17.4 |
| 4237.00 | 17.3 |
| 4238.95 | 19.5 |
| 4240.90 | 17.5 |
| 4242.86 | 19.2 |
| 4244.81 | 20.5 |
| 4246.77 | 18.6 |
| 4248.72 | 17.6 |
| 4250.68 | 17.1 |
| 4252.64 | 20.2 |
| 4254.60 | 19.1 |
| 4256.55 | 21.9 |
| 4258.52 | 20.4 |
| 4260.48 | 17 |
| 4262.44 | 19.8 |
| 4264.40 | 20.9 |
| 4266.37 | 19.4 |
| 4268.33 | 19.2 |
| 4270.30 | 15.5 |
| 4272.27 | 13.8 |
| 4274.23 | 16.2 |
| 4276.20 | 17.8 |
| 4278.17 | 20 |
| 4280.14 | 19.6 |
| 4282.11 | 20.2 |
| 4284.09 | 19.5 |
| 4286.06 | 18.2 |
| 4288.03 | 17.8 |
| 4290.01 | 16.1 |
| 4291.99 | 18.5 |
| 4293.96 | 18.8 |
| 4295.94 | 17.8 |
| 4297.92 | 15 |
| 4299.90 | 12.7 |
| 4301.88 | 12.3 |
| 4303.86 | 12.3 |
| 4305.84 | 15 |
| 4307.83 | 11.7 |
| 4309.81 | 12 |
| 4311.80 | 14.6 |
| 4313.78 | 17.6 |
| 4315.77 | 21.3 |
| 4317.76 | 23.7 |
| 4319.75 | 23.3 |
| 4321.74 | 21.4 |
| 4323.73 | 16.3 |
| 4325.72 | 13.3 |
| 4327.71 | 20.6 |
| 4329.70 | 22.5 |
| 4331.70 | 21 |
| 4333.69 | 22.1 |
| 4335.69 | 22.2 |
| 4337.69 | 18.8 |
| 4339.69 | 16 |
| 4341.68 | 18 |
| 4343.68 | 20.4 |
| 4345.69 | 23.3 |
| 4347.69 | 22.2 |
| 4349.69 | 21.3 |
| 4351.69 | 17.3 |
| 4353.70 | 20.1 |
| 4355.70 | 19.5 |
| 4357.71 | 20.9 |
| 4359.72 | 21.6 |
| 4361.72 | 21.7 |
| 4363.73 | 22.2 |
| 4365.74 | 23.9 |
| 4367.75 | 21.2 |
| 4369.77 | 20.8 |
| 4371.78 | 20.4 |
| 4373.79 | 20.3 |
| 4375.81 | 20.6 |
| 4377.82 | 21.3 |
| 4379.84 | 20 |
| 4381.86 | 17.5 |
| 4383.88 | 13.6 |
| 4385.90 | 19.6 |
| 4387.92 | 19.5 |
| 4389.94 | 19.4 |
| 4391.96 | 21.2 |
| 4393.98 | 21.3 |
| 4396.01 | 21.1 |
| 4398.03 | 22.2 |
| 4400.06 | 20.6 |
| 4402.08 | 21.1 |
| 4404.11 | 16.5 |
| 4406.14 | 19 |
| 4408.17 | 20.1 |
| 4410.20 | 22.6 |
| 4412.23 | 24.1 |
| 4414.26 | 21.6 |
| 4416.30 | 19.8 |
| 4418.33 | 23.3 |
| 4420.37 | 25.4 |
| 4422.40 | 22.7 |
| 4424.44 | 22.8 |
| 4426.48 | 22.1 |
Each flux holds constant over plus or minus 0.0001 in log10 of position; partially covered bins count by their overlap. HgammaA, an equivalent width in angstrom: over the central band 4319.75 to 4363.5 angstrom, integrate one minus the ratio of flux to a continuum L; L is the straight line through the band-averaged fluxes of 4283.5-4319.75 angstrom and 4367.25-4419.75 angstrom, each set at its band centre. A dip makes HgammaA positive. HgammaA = -4.7 angstrom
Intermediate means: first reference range 16.5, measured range 20.1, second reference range 20.4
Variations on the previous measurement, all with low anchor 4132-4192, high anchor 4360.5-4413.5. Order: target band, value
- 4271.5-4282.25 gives 1.32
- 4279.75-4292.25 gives 1.13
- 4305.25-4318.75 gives 2.50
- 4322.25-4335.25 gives 0.57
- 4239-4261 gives 1.33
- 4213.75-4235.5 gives 1.74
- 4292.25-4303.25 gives 2.67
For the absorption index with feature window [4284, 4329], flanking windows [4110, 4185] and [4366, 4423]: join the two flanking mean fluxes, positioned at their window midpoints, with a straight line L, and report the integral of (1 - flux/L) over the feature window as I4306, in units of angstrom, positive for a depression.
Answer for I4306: 8.0 angstrom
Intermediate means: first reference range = 20.5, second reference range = 20.6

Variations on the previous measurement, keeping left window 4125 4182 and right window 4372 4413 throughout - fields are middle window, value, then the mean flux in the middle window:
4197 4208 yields 0.8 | 18.8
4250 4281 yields 2.4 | 18.6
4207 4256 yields 2.9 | 19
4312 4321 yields -0.3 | 20.9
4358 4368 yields -1.0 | 22.1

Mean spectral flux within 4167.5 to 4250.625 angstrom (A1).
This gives 19.3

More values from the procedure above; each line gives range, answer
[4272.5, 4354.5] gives 18.2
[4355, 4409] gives 20.3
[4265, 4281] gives 17.7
